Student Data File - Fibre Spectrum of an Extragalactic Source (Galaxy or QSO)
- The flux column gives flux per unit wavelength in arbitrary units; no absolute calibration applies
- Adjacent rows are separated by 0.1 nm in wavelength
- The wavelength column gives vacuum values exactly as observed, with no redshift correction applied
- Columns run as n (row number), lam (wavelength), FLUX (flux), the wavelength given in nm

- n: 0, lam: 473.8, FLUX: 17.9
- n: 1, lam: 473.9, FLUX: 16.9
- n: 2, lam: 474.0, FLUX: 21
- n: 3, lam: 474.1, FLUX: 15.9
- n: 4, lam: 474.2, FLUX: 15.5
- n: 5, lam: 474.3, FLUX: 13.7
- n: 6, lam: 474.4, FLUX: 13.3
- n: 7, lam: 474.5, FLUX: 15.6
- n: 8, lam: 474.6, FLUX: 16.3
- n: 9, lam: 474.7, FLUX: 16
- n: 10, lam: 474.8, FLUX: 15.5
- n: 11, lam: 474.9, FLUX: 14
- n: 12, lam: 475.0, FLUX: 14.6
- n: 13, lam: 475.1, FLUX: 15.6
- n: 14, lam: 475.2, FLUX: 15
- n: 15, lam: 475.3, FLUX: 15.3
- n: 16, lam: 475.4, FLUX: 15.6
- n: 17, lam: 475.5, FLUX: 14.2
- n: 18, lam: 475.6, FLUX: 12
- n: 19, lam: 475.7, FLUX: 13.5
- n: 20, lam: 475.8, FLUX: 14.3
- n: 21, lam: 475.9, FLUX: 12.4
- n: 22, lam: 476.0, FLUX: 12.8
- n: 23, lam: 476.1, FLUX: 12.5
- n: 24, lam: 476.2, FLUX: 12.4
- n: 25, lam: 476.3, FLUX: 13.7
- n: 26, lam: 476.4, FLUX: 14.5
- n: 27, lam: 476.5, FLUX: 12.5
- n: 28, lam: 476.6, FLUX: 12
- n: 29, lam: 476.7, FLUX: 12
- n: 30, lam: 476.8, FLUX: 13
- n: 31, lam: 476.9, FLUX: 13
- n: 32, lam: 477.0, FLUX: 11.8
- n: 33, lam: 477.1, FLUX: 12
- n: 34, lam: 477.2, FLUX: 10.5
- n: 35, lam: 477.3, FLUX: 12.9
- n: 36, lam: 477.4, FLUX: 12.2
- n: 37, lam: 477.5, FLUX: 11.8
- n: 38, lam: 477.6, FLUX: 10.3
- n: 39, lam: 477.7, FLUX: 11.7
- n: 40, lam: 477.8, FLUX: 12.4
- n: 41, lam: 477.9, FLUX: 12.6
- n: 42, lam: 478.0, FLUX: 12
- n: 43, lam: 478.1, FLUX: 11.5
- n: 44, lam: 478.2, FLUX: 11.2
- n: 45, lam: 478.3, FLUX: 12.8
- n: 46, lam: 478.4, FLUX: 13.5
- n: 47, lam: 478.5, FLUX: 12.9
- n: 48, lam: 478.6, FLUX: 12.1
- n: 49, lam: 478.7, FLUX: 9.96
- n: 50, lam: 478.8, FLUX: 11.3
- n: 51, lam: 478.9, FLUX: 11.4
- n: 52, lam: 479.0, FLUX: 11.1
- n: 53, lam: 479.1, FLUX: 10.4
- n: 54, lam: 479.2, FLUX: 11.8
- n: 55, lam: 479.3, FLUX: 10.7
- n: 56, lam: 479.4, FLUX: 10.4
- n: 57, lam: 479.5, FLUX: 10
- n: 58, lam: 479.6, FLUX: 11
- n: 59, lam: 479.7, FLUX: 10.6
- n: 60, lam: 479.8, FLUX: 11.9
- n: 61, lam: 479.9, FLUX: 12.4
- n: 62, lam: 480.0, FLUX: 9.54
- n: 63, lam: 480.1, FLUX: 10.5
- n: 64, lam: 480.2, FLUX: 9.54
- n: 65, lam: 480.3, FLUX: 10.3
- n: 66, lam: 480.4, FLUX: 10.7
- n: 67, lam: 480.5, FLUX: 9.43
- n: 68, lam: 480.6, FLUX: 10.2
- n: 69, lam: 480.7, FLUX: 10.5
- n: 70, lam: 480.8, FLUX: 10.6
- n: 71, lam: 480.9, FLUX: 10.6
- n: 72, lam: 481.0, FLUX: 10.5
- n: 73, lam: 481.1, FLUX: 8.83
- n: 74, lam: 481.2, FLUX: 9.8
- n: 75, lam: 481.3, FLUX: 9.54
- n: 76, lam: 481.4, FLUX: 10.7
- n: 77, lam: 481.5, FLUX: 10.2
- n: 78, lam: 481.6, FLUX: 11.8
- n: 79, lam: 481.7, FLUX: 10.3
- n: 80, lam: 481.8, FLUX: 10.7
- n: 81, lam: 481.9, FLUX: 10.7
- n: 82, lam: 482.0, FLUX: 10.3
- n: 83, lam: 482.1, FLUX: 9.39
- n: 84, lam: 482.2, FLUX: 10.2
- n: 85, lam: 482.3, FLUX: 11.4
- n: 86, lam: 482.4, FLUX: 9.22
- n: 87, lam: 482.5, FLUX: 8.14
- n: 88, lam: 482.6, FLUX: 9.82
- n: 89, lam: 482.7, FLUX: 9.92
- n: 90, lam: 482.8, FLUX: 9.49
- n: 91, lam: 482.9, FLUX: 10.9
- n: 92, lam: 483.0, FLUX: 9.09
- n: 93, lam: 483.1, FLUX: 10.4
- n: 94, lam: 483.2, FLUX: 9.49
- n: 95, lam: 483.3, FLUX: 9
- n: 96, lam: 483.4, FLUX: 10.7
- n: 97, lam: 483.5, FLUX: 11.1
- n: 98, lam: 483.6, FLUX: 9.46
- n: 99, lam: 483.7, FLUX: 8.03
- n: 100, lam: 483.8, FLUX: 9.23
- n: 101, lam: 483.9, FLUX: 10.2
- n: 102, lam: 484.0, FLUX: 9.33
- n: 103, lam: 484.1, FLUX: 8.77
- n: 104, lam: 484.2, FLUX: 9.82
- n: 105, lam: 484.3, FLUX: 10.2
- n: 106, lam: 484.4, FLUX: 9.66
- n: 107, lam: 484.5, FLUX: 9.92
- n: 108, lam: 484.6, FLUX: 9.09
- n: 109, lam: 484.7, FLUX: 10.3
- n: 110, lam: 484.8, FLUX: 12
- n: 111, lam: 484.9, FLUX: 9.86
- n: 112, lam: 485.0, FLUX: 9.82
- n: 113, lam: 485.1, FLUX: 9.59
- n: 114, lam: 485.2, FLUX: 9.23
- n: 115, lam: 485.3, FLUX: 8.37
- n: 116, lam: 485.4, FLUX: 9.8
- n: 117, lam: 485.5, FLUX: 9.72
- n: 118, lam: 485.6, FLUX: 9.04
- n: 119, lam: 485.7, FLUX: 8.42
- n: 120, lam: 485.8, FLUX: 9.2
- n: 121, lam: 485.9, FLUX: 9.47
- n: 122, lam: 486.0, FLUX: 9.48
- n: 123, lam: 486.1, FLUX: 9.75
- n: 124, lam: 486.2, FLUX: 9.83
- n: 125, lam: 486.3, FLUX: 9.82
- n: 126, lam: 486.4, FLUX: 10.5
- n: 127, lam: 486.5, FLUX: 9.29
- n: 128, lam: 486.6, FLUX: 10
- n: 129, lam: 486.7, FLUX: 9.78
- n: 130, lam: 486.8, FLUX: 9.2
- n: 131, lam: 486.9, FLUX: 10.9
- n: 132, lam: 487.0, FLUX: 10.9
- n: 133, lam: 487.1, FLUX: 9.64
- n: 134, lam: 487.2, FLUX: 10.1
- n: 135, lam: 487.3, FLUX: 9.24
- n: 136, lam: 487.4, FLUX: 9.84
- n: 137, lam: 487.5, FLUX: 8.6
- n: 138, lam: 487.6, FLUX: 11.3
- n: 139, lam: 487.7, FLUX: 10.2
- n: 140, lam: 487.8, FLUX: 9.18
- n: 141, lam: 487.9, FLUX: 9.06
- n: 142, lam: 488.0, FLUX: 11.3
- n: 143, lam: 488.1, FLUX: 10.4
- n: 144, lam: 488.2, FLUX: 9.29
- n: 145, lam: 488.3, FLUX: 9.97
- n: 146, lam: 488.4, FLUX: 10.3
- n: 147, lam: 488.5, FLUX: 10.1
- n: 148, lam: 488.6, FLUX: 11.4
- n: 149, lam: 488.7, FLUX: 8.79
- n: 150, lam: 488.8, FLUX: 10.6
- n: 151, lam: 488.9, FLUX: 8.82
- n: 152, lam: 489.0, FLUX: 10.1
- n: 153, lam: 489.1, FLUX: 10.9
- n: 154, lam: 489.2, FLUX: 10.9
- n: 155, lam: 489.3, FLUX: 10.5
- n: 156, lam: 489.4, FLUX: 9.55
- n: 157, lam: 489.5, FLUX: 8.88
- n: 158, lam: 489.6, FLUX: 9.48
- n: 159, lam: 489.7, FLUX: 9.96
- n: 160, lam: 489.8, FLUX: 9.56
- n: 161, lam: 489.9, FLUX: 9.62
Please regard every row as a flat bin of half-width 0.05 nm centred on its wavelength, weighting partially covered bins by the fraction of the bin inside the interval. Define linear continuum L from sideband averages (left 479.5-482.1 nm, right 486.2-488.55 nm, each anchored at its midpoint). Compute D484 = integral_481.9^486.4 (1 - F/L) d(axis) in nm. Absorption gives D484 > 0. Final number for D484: 0.21 nm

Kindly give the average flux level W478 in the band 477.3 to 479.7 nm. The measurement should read 11.5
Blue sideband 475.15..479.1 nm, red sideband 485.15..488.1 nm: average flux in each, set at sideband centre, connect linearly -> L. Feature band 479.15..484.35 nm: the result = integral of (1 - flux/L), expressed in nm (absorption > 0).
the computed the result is 0.47 nm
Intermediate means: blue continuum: 12.5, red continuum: 9.71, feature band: 10.1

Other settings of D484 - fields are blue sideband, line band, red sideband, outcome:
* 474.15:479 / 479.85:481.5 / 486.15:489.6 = 0.236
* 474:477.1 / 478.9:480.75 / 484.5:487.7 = 0.251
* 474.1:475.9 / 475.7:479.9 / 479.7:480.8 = 0.156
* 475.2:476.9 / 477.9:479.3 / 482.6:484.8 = 0.054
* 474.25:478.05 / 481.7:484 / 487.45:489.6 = 0.331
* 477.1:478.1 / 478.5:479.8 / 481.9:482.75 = 0.019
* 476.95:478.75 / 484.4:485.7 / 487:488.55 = 0.099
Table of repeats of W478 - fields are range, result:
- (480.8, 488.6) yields 9.87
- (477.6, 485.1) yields 10.5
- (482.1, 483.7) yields 9.81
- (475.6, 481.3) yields 11.5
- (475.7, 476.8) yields 12.9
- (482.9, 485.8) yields 9.64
